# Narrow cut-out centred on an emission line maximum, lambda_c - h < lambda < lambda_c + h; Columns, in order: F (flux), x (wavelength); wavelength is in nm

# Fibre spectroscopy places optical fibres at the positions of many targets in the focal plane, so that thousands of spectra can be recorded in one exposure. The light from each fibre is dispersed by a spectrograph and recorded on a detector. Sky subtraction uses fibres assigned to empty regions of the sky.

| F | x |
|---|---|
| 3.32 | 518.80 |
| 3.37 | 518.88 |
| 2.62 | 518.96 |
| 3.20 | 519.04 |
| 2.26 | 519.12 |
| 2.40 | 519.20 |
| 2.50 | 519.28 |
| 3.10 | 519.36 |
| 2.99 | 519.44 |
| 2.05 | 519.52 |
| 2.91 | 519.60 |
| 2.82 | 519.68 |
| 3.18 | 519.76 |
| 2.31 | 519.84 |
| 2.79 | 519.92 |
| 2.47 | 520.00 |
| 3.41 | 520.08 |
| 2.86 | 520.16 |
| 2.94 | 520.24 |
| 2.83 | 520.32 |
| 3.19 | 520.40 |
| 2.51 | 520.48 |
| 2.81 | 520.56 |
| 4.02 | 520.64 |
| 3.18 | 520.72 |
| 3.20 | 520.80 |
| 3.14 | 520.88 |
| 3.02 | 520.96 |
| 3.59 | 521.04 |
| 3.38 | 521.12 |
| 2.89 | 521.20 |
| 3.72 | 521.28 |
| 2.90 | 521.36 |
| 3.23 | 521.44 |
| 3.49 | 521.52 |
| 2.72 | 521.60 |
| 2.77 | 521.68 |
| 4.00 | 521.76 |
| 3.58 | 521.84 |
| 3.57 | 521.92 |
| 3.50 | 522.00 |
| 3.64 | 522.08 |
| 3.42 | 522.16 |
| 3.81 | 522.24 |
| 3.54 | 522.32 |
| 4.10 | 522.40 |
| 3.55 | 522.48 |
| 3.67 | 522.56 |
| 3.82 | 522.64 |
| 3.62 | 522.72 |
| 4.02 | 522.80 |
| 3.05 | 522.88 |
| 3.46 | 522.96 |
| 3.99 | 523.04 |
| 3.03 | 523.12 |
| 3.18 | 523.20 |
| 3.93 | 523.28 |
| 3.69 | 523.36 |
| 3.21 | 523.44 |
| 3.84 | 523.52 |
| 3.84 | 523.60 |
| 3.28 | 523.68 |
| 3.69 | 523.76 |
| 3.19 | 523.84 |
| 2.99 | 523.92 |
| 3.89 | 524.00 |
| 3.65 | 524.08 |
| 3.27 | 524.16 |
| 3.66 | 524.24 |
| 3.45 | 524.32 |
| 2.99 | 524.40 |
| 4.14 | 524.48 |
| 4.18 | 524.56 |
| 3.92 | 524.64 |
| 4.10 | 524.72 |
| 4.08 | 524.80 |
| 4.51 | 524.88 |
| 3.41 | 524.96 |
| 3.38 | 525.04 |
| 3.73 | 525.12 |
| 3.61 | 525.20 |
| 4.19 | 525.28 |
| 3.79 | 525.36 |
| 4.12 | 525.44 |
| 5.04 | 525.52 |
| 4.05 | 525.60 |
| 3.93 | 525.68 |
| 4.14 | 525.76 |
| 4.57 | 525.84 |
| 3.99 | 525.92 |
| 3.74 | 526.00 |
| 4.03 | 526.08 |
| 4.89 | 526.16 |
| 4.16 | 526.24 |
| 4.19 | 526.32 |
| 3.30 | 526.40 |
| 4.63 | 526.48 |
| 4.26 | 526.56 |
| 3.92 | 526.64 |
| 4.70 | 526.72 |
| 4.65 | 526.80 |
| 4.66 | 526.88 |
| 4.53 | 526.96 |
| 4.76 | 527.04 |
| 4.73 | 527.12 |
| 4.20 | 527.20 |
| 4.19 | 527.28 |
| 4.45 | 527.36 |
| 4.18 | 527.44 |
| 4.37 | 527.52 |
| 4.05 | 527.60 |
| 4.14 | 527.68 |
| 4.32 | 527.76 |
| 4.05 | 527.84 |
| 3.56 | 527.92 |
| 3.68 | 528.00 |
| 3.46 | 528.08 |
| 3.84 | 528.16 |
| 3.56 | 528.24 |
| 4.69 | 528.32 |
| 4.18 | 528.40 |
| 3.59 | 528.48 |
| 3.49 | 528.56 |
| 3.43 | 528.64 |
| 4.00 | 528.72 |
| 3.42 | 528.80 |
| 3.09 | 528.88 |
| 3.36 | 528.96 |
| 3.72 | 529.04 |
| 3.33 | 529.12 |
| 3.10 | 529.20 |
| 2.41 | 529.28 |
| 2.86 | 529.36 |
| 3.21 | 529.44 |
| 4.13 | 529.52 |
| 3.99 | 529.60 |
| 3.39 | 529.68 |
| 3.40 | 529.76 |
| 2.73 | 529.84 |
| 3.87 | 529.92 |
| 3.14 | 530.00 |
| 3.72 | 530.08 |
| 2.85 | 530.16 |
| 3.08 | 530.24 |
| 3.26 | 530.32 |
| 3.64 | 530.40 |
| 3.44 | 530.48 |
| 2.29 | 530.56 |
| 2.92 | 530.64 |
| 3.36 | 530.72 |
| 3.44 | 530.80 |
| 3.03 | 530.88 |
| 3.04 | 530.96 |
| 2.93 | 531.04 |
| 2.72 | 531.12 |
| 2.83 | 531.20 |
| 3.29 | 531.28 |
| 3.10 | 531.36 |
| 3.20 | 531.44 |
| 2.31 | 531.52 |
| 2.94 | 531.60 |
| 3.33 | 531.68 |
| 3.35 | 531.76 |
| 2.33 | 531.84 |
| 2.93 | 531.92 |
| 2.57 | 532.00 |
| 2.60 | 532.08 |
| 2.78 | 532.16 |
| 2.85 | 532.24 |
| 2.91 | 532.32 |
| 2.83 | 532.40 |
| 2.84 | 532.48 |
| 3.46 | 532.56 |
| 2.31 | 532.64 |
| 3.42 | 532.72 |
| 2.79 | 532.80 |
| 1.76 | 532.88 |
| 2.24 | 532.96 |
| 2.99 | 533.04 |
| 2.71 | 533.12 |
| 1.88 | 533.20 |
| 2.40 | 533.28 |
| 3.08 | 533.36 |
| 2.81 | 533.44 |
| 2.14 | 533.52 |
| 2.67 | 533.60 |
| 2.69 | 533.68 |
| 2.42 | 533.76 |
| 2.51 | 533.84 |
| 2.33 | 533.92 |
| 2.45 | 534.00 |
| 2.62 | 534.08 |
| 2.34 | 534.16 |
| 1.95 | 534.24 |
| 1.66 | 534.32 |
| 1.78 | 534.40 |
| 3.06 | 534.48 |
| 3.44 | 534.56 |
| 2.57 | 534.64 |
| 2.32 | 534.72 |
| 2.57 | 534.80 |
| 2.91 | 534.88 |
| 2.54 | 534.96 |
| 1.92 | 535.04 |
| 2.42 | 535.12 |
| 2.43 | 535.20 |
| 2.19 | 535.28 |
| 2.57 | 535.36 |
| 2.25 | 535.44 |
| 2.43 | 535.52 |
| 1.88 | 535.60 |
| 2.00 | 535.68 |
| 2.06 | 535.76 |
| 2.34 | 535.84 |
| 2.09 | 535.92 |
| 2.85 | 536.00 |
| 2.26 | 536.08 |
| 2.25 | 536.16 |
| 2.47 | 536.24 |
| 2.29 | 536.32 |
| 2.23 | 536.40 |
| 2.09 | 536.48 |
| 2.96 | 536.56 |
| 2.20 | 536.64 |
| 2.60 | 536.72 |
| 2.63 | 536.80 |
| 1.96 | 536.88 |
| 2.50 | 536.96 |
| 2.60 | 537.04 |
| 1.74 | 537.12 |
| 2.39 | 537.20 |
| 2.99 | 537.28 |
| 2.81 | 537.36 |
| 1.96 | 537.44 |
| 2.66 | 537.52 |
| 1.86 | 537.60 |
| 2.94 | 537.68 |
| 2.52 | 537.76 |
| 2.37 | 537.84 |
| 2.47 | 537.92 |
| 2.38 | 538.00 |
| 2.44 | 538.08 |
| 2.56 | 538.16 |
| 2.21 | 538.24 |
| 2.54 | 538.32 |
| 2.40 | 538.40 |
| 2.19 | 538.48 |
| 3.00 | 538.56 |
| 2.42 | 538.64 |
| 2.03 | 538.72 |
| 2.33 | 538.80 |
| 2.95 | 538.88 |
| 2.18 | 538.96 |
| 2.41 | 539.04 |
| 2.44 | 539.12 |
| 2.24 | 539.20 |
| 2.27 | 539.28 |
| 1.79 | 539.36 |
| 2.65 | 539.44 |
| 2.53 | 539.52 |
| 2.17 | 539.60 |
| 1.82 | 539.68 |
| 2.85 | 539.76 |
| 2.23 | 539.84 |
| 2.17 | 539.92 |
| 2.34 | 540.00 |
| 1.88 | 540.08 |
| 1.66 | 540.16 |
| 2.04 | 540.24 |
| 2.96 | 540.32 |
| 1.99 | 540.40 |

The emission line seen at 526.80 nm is C III] 1909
